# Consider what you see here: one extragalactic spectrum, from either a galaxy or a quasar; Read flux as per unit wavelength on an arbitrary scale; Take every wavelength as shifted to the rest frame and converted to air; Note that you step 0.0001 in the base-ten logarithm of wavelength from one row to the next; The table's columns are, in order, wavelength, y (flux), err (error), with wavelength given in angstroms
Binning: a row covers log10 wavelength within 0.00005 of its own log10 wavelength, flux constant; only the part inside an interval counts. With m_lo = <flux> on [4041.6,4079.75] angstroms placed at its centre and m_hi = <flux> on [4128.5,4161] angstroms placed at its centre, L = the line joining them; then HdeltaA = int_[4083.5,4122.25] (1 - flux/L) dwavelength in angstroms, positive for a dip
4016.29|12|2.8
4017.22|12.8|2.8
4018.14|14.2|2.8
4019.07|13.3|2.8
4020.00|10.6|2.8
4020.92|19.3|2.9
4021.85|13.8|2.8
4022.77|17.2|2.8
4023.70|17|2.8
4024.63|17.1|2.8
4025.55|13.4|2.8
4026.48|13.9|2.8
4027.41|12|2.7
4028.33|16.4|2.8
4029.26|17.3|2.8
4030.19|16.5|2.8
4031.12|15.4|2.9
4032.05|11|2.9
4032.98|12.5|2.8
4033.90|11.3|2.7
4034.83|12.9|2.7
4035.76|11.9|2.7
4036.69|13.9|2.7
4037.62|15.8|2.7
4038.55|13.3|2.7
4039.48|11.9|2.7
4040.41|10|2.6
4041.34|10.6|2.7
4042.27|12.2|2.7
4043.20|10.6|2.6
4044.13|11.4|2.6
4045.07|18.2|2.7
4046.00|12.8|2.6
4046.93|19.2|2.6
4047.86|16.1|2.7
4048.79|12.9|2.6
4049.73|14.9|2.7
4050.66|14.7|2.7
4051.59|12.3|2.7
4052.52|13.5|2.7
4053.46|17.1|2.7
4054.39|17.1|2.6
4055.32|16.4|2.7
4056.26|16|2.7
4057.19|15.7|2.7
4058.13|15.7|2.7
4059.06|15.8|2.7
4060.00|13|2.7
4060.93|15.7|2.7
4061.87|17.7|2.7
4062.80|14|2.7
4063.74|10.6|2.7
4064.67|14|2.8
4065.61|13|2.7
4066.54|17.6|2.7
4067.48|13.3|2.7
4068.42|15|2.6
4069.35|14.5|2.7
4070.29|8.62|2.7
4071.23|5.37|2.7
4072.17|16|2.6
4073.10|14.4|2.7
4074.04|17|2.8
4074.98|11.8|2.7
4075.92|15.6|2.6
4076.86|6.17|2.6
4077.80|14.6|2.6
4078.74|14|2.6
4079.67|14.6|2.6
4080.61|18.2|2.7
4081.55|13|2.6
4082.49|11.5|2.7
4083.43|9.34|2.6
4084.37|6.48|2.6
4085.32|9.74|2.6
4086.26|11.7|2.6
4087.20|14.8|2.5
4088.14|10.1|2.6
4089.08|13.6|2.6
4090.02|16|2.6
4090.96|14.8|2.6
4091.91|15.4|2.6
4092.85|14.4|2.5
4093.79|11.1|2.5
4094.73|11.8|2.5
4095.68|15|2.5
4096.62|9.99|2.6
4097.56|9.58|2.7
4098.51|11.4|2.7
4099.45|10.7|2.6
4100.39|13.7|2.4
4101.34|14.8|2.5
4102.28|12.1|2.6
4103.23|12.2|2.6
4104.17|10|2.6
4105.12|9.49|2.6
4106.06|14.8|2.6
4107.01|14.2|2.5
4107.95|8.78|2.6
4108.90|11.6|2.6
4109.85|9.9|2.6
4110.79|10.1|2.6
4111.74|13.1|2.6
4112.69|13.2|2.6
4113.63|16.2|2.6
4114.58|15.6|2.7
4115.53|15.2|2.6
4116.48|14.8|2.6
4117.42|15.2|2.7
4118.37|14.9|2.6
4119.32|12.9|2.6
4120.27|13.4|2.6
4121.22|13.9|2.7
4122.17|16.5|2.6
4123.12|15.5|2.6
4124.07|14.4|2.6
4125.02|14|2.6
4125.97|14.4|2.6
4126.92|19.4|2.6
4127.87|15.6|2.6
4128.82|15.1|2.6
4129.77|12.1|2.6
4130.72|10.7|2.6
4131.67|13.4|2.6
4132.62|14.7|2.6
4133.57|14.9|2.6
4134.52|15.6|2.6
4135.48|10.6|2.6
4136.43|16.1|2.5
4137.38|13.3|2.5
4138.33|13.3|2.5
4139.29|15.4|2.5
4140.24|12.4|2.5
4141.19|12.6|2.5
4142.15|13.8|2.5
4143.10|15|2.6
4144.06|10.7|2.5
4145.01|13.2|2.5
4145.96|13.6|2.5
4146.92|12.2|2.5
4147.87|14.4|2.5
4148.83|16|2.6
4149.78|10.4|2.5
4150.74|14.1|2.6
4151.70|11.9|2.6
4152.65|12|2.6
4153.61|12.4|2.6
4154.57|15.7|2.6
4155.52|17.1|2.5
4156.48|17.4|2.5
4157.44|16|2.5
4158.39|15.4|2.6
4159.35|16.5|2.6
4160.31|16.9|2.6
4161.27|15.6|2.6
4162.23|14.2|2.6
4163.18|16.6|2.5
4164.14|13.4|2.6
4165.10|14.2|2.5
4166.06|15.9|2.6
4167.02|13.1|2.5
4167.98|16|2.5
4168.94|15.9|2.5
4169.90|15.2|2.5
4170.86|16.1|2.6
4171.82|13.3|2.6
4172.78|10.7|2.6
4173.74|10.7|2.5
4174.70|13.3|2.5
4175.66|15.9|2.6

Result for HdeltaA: 3.7 angstroms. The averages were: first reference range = 14.1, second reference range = 14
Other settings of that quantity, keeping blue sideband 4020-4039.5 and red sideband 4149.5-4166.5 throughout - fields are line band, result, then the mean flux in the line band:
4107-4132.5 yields 1.4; 13.9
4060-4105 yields 5.4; 12.8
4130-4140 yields 0.7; 13.7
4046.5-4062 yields -1.0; 15.5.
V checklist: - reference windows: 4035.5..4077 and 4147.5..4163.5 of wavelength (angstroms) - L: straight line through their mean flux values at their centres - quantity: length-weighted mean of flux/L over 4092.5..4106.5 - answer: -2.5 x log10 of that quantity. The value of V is 0.19 mag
